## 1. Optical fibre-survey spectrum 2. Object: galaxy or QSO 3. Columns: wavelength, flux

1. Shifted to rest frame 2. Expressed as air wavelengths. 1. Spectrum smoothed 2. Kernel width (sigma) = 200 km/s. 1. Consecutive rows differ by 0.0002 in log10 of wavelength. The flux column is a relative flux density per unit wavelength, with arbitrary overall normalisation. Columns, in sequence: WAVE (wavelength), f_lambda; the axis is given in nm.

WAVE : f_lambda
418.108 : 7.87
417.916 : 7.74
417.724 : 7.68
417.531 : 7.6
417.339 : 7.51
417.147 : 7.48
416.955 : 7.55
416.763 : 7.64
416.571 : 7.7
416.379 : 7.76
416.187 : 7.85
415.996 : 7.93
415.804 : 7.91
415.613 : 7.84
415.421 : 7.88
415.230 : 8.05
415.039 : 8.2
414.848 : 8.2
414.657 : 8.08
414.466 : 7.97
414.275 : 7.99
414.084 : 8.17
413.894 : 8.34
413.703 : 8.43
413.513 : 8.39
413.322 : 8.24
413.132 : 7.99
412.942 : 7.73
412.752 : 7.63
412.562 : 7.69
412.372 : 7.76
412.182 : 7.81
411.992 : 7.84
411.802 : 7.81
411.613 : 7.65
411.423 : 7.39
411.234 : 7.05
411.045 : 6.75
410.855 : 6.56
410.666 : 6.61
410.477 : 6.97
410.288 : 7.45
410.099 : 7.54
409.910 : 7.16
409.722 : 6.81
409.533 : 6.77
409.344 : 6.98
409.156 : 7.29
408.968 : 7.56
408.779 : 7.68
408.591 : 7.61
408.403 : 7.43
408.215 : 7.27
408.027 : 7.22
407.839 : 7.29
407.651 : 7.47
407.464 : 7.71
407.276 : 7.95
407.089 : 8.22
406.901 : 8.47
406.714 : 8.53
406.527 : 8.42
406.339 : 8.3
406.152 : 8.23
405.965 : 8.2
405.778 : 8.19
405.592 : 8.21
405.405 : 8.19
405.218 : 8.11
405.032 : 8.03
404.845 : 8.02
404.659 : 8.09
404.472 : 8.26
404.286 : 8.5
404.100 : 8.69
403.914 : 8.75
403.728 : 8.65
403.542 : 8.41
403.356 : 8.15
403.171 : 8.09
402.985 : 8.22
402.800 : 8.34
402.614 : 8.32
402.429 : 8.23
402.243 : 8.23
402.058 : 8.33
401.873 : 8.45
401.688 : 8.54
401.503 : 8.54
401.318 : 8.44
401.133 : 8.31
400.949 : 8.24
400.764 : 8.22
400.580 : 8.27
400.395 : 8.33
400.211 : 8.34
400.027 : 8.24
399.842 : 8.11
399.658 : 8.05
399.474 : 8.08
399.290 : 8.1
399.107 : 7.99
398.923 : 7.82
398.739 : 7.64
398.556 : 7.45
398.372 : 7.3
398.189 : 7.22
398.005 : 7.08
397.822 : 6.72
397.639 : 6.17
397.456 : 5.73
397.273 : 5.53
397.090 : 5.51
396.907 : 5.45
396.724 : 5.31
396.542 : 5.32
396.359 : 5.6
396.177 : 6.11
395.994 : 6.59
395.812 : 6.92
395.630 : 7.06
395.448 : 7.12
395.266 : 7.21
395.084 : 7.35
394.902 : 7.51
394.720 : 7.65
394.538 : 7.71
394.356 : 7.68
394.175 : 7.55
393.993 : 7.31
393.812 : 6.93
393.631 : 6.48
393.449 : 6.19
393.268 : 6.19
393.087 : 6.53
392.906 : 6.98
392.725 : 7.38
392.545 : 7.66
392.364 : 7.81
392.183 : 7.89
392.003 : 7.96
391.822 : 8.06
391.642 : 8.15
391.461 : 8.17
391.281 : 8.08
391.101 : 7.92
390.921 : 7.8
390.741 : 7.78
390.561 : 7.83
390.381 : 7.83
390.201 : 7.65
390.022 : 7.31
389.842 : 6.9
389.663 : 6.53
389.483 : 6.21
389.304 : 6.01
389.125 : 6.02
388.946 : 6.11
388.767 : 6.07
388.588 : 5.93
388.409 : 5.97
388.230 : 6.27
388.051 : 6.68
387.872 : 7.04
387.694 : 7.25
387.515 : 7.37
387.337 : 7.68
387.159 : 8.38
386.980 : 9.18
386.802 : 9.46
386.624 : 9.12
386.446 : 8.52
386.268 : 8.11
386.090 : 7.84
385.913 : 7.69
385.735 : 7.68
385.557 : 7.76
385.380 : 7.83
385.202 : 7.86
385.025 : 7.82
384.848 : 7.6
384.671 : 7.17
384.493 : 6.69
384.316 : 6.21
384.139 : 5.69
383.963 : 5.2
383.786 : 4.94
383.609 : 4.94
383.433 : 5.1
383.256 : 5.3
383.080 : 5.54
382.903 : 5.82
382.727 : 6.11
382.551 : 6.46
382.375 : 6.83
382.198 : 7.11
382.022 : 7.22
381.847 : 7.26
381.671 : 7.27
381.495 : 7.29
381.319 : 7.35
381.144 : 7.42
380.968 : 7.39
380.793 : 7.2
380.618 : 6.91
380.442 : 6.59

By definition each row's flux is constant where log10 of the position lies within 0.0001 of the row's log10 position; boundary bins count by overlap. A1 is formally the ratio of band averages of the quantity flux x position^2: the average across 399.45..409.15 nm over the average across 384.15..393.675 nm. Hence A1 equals 1.2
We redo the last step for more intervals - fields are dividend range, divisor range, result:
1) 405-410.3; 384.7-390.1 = 1.17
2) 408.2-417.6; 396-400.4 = 1.18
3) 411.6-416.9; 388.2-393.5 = 1.25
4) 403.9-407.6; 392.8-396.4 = 1.25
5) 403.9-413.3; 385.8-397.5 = 1.18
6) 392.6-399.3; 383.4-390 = 1.02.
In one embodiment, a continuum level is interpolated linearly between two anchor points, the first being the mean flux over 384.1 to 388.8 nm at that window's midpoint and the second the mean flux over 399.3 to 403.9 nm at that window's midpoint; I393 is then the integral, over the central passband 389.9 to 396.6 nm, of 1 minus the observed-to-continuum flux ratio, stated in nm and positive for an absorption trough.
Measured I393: 0.47 nm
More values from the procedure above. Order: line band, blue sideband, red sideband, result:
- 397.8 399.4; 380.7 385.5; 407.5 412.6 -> -0.11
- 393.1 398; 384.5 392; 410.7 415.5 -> 0.64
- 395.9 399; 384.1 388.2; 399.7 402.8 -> 0.68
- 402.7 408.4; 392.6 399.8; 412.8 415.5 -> -0.45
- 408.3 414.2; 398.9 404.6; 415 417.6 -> 0.32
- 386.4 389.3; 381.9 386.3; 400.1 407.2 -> -0.12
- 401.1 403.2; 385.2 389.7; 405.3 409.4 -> -0.17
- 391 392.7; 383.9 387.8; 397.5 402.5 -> -0.04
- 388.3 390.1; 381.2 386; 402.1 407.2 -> 0.20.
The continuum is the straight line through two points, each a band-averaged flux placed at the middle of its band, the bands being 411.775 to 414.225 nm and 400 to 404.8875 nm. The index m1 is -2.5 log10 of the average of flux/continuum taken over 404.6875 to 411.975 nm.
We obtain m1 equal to 0.07 mag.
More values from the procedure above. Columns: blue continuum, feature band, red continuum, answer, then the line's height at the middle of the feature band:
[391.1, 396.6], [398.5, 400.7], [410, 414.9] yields -0.099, 7.35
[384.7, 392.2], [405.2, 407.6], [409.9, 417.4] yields -0.074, 7.66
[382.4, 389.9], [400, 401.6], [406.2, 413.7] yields -0.143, 7.3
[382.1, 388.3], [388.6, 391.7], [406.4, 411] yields -0.004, 7.13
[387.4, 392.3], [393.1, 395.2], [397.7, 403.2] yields 0.058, 7.51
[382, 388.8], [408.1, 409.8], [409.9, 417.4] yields 0.048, 7.59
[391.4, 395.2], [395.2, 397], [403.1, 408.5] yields 0.202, 7.54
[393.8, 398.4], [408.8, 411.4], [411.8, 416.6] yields 0.090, 7.68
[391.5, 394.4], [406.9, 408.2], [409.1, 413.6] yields -0.042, 7.39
